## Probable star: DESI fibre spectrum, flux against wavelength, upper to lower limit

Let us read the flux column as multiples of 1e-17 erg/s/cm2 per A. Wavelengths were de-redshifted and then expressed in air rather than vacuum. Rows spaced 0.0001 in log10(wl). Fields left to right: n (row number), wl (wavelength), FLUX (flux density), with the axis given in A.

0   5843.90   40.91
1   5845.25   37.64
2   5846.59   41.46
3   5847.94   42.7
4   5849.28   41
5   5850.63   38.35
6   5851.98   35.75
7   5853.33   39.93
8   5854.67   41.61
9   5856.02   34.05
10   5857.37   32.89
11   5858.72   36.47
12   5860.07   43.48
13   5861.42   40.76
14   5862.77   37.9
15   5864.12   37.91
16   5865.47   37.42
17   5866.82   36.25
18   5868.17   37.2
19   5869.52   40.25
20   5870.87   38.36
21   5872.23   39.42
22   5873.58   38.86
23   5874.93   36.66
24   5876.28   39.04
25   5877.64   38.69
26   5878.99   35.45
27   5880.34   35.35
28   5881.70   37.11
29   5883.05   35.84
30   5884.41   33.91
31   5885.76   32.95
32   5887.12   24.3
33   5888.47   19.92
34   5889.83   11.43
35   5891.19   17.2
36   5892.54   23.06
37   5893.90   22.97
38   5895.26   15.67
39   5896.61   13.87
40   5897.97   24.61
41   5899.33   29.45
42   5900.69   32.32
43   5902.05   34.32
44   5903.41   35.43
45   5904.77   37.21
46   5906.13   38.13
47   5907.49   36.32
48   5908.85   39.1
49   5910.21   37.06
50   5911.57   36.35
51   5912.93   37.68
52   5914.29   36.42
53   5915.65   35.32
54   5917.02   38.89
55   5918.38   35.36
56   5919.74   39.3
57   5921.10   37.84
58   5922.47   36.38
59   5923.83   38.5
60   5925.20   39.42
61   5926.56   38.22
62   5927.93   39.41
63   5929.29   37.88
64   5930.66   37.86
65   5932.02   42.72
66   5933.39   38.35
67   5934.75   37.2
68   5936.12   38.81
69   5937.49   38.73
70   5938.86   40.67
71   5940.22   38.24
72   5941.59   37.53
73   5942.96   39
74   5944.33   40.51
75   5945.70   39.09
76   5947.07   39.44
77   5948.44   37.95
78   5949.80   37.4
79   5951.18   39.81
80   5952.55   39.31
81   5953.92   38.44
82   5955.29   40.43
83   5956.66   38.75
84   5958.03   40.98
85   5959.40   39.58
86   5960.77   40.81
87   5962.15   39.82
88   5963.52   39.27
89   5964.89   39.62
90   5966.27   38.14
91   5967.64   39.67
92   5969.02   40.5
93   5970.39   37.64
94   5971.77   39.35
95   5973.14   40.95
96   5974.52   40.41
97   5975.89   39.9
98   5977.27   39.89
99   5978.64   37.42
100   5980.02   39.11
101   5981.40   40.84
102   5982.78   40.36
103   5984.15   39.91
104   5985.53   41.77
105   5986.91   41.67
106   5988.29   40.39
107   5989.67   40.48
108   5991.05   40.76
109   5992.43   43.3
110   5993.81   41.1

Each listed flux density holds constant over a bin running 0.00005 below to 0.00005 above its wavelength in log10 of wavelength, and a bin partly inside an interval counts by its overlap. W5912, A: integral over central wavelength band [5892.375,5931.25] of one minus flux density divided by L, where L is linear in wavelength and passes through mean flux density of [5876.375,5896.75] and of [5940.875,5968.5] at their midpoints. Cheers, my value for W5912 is -2.72 A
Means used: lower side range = 27.2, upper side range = 39.3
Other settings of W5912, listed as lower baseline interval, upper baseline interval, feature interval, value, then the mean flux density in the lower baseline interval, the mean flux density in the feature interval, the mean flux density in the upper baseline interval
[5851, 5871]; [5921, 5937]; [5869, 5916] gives 7.76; 38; 31.9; 38.6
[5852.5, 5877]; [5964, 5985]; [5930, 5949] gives 0.07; 38.2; 39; 39.6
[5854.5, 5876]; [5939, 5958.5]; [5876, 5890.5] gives 2.72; 38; 31.1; 39.1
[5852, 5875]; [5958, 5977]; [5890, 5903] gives 5.11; 38.2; 23.5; 39.7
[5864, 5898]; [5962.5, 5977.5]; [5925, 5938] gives -1.10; 30.9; 38.8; 39.6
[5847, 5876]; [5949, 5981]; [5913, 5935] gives 0.56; 38.5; 38.1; 39.5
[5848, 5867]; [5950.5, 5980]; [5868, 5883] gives 0.29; 38.3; 37.8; 39.6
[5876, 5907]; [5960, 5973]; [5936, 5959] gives -1.46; 29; 39.1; 39.5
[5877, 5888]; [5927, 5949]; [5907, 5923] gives -0.14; 33.9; 37.2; 38.9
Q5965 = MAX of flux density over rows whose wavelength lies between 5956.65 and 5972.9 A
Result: 40.98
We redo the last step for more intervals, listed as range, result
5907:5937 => 42.72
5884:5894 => 33.91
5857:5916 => 43.48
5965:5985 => 40.95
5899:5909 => 39.1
